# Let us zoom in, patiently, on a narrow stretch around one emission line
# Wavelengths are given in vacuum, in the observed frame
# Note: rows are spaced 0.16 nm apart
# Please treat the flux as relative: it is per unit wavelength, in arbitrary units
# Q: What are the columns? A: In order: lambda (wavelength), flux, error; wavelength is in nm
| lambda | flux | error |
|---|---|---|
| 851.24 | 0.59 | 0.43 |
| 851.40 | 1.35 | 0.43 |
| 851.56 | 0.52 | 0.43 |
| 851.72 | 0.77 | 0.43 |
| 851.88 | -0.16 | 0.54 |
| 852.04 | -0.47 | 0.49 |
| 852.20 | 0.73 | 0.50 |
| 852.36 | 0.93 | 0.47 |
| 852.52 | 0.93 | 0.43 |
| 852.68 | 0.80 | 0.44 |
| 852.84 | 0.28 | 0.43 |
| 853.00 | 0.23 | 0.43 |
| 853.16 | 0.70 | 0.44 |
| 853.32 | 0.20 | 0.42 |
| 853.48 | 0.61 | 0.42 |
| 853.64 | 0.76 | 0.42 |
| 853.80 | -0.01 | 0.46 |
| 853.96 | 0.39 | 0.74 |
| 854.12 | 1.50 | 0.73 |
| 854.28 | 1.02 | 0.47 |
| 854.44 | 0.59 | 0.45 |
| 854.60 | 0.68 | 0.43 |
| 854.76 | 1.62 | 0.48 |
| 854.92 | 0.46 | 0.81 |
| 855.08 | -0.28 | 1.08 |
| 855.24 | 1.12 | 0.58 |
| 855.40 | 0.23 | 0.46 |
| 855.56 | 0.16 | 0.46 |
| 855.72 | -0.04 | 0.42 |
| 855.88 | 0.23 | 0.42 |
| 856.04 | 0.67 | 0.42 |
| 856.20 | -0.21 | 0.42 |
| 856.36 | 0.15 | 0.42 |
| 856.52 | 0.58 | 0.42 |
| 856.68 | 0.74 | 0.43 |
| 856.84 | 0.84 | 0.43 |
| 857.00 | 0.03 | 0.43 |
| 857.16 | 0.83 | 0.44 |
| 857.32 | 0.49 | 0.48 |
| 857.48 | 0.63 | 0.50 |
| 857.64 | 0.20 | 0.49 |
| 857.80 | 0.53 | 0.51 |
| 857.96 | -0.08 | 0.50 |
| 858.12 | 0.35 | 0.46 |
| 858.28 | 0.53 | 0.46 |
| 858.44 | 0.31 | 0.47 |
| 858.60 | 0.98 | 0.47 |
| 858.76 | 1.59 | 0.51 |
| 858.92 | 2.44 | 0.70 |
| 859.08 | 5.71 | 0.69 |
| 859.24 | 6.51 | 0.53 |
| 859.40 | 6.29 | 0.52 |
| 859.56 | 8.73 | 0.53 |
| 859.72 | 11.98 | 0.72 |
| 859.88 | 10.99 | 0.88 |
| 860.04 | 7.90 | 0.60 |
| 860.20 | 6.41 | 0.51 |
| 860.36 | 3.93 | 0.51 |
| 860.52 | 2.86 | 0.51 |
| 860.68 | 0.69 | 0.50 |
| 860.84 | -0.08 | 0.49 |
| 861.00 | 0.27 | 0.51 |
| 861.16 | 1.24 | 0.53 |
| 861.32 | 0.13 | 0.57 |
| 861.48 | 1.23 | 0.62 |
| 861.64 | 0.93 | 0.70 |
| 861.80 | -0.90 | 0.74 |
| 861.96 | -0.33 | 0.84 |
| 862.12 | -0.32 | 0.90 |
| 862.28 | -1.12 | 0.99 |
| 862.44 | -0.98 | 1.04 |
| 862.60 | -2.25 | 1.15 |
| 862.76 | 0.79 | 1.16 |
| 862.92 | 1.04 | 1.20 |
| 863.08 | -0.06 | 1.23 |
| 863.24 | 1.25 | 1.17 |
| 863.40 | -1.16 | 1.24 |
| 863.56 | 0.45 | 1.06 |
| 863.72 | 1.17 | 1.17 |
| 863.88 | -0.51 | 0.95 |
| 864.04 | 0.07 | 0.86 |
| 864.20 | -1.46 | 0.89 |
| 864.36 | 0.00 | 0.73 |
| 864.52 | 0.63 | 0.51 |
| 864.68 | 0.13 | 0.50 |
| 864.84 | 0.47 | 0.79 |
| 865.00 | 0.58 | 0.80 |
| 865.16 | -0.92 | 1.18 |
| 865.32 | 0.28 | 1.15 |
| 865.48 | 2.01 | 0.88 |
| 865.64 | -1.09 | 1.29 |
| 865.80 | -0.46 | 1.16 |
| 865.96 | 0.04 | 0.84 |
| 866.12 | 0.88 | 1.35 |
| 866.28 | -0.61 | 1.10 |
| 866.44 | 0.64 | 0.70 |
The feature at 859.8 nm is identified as [O II]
